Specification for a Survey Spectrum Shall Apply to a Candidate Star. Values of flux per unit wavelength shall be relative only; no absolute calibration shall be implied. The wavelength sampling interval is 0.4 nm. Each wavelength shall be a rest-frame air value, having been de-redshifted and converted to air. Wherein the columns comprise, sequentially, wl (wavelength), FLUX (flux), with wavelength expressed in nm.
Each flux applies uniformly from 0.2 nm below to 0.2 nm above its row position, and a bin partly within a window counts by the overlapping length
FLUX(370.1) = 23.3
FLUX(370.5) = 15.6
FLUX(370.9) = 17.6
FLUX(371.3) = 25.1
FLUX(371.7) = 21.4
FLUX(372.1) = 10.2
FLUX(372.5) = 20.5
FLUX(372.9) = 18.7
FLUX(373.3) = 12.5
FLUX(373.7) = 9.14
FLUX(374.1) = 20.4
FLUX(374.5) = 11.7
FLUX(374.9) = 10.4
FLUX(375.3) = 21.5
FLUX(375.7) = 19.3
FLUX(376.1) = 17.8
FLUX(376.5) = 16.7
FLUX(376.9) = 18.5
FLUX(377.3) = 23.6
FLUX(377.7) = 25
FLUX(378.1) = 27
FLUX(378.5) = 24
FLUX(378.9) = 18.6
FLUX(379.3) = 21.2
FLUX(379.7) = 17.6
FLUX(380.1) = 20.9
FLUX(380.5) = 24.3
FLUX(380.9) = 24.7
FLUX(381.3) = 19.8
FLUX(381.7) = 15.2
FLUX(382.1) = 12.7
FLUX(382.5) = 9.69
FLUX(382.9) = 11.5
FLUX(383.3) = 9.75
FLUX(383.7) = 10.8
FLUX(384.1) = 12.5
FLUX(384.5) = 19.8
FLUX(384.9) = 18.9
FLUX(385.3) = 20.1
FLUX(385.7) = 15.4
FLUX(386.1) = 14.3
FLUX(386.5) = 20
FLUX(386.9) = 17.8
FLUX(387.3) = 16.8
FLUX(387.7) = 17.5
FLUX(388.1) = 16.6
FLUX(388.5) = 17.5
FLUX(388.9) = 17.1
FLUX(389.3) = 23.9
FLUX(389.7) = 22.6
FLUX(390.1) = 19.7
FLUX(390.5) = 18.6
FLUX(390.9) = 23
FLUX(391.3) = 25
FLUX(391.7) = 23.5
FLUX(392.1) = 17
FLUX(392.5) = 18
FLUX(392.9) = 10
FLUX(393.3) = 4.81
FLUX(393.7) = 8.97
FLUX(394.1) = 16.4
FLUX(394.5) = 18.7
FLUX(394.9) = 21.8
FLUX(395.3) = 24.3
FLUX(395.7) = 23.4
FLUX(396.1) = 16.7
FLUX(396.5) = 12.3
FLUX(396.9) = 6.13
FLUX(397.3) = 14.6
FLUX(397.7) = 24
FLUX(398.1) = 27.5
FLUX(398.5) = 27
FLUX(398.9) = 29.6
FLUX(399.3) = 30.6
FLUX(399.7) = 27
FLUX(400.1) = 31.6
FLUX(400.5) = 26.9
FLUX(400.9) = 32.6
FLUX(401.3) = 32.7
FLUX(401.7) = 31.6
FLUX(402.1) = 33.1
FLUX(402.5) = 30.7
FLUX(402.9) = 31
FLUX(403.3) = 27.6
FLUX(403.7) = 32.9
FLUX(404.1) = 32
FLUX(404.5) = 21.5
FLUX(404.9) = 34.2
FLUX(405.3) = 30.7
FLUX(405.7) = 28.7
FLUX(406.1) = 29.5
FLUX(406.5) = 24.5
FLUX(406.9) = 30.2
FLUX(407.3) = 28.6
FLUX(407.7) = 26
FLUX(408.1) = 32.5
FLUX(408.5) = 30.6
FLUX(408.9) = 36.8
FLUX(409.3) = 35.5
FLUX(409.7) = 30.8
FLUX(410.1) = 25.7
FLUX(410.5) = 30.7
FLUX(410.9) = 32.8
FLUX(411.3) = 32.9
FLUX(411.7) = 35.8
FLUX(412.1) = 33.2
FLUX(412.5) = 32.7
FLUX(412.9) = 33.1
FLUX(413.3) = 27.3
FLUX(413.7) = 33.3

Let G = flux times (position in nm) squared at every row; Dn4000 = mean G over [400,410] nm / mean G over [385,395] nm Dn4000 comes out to 1.85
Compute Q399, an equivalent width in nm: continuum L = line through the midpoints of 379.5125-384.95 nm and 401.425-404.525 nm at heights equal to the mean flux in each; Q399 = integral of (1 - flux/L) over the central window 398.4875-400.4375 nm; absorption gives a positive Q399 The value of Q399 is -0.07 nm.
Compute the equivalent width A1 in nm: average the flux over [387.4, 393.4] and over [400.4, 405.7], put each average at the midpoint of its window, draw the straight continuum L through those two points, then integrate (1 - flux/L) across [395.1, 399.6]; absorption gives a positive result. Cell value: 0.66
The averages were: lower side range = 18.5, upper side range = 30.6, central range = 21.6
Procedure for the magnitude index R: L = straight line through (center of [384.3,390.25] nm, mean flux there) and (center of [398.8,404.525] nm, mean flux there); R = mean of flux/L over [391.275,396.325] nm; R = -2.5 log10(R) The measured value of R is 0.350 mag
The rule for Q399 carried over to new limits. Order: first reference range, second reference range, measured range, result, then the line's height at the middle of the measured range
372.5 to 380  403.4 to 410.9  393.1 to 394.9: 0.855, 25.2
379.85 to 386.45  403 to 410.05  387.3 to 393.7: 0.788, 20.7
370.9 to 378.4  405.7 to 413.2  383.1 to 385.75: 0.805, 21.9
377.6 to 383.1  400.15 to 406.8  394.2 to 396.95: 0.848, 26.4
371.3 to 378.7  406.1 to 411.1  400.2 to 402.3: -0.275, 27.7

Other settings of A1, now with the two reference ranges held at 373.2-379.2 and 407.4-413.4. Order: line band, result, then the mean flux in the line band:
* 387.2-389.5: 0.49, 18.3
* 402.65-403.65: -0.03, 29.9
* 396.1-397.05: 0.56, 11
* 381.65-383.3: 0.73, 11.7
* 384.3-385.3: 0.11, 19.5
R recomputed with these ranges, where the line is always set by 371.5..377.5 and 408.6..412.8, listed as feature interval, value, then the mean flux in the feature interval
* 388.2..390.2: 0.16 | 20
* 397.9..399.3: -0.04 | 28.4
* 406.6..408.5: 0.07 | 29.2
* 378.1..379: -0.23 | 22.9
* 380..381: -0.20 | 23.4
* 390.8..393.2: 0.29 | 18.7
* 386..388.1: 0.27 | 17.4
